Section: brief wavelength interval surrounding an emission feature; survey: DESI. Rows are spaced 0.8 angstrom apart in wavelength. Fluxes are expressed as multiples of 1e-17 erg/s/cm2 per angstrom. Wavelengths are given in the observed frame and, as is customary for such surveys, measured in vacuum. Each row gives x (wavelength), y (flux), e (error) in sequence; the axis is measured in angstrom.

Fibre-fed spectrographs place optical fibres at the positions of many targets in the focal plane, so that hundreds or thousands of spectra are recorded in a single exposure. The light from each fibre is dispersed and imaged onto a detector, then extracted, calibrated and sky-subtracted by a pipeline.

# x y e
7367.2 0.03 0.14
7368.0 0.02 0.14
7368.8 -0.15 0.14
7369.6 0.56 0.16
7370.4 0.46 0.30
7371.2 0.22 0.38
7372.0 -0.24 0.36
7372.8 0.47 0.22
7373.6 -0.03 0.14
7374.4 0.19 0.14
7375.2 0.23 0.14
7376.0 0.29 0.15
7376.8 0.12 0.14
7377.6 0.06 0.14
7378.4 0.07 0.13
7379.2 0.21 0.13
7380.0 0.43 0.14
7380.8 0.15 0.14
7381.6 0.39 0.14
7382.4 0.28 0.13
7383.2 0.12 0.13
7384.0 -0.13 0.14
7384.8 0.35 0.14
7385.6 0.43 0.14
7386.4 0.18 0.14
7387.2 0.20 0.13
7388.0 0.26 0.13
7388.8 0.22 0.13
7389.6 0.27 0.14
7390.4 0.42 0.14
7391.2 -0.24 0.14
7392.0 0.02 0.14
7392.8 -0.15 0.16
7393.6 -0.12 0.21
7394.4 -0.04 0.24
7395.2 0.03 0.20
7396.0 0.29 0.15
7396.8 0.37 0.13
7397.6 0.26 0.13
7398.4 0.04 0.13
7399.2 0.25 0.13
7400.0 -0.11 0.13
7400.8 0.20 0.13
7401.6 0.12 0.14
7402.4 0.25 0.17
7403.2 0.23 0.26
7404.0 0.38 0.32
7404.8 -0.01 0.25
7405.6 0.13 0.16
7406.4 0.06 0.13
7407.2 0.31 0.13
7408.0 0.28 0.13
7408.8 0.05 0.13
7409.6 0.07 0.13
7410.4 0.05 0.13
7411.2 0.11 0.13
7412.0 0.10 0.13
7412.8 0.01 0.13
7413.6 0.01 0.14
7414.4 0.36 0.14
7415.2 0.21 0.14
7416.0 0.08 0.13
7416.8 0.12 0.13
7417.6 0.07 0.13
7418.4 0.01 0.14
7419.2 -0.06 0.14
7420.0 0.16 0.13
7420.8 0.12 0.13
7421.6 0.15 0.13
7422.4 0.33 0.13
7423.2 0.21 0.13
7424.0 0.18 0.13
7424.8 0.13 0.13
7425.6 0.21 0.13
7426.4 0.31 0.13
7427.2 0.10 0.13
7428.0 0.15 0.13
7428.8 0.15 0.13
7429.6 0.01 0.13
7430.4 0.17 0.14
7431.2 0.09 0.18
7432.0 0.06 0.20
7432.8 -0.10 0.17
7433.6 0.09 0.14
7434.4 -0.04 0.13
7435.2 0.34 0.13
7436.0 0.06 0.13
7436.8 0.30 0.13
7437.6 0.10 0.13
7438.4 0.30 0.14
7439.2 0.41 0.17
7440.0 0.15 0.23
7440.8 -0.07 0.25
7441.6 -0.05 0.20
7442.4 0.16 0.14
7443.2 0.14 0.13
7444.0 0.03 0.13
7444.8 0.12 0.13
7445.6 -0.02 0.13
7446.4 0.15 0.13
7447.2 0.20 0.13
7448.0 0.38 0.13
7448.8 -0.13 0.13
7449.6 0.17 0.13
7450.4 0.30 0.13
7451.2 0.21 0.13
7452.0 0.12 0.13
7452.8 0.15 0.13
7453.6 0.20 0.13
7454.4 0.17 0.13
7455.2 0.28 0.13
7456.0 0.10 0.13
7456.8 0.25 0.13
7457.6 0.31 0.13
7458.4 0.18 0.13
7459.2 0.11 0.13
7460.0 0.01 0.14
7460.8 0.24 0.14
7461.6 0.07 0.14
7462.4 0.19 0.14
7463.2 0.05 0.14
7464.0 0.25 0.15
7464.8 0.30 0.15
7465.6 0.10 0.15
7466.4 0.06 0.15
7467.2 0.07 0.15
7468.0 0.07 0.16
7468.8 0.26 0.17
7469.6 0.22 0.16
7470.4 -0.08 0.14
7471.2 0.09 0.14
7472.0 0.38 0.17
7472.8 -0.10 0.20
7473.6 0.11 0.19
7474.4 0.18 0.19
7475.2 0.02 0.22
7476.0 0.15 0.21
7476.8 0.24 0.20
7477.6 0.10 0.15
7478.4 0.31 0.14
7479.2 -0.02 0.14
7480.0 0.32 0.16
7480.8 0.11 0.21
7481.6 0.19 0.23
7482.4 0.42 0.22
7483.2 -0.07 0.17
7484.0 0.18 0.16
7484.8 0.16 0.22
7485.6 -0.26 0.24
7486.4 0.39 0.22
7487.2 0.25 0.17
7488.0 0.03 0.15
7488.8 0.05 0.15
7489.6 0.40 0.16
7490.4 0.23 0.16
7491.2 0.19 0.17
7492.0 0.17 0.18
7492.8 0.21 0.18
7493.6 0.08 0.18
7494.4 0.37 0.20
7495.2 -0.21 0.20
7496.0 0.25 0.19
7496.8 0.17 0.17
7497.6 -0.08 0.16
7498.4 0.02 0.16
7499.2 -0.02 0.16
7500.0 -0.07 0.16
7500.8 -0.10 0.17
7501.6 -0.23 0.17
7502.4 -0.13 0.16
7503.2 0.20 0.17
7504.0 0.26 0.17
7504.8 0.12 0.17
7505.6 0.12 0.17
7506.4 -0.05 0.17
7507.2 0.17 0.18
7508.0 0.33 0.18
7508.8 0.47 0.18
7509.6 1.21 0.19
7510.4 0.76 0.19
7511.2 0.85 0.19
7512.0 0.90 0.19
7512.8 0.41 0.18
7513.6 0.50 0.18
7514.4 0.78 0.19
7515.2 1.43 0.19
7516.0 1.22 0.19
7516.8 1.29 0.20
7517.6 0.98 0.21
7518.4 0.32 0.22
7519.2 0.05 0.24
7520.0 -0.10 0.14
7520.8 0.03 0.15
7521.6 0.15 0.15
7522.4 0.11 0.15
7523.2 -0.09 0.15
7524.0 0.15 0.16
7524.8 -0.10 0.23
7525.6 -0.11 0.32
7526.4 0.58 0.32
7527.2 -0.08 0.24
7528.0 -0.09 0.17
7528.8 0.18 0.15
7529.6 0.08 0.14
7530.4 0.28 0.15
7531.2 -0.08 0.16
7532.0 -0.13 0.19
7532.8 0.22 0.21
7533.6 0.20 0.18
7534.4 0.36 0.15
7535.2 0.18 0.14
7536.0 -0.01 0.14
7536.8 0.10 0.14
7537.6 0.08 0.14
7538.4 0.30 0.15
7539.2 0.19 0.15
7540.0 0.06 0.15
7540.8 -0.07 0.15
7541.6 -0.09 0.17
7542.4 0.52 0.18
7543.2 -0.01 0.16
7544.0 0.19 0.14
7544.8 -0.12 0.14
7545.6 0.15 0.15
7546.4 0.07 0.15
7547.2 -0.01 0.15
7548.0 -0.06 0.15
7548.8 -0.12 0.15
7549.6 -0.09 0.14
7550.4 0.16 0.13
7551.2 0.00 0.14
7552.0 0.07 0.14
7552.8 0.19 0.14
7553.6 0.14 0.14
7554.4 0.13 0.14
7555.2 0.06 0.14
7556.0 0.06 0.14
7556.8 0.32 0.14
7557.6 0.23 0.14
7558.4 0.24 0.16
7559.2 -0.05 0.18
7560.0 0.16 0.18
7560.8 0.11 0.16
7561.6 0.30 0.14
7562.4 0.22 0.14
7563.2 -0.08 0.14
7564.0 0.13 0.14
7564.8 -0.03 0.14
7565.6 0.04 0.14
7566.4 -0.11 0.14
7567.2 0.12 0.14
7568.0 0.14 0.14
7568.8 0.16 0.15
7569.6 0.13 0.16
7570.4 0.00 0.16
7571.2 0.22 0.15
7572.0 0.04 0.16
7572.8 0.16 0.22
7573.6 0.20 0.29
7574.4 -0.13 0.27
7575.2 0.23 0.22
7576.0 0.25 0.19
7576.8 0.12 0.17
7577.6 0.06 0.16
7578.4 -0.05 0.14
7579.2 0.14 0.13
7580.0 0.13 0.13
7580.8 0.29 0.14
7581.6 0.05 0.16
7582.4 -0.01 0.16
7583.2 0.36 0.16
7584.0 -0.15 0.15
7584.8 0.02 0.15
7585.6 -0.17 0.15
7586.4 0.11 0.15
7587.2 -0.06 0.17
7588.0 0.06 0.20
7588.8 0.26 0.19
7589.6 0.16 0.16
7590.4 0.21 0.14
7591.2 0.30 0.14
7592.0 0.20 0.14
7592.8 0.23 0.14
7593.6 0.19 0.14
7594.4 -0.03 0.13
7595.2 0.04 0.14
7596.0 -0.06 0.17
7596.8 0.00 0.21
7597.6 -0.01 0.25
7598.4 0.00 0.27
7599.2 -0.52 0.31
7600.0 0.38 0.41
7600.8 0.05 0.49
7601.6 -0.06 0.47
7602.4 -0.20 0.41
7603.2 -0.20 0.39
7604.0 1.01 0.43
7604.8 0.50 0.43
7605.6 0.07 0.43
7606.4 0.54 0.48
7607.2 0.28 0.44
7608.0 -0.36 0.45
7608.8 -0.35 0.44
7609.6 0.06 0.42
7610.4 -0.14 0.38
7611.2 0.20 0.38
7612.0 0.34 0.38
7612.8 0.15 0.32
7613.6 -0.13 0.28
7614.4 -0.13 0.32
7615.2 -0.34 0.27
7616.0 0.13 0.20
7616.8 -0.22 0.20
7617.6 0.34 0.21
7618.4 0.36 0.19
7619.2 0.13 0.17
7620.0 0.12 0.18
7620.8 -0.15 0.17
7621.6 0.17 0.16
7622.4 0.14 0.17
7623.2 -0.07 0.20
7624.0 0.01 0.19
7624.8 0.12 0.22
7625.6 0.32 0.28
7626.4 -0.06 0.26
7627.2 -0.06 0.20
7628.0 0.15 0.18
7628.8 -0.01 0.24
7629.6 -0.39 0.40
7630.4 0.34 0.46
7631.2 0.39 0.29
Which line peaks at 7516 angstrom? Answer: [O II] 3727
